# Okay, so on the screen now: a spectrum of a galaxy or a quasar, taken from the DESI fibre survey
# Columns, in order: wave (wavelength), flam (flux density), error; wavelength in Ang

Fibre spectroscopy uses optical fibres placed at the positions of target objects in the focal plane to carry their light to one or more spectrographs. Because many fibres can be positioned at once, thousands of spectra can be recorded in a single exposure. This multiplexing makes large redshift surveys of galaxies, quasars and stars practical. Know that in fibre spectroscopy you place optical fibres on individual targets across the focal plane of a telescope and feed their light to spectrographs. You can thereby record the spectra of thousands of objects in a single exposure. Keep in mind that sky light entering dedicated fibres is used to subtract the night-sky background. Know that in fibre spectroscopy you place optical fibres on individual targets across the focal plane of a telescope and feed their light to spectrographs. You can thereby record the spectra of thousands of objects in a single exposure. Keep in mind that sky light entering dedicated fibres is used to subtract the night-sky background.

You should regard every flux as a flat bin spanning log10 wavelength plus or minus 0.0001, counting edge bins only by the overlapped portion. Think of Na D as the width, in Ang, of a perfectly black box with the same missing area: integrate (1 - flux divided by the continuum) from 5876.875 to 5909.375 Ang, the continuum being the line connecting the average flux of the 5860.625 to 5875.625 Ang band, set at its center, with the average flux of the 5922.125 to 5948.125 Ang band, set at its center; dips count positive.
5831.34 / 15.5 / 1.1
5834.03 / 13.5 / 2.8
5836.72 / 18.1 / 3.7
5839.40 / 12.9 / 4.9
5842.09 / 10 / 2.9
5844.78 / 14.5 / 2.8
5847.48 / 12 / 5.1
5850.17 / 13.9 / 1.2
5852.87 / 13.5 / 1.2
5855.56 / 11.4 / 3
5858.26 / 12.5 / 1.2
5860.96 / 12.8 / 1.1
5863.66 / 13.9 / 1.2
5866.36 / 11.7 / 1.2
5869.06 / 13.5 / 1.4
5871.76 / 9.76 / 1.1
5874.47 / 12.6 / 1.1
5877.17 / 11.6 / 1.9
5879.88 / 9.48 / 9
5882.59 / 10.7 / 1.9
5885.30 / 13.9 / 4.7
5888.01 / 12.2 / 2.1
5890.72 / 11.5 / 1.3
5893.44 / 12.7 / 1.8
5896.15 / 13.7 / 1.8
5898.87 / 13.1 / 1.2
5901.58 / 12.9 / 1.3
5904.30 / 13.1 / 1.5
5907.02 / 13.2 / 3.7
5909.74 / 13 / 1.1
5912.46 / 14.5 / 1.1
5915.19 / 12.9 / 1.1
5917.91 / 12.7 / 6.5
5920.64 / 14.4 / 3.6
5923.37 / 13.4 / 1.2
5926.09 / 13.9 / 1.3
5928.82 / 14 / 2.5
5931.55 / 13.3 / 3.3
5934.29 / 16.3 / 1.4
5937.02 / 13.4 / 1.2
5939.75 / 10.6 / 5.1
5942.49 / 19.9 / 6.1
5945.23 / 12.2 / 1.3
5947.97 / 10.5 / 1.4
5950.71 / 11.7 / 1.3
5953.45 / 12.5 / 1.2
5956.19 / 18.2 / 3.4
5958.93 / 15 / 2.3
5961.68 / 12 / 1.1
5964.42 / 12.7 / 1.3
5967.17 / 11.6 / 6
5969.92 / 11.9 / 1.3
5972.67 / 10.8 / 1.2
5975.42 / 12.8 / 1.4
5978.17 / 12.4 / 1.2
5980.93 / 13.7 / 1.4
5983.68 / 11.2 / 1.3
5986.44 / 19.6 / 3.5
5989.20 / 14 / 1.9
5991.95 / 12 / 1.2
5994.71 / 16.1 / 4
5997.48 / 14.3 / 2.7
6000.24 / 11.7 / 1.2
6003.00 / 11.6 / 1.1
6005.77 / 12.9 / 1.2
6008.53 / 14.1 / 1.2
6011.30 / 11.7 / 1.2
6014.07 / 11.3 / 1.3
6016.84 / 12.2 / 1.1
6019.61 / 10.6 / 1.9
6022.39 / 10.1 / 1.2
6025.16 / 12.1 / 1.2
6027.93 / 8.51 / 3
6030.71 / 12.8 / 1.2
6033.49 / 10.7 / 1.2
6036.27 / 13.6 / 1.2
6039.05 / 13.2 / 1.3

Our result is 1.4 Ang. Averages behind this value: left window 12.3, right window 13.9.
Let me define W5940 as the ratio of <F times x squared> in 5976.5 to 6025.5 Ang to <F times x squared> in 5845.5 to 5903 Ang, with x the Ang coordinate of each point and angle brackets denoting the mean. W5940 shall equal 1.1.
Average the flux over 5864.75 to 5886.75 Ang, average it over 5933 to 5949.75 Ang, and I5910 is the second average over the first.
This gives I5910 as 1.18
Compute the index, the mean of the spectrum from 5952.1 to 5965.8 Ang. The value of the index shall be 14.1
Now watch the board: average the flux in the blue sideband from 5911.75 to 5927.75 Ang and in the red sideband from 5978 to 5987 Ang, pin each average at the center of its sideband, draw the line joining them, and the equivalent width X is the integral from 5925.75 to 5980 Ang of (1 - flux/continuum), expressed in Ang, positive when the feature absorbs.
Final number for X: 2.04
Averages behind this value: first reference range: 13.6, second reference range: 14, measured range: 13.3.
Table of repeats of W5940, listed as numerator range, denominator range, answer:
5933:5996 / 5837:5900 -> 1.12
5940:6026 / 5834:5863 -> 1.03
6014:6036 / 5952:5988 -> 0.85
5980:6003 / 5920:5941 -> 1.04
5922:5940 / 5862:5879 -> 1.16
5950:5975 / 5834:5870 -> 1.02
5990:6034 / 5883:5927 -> 0.95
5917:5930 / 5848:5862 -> 1.10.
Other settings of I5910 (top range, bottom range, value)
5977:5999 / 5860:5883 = 1.20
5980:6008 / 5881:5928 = 1.05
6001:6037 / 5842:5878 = 0.93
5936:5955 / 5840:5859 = 1.04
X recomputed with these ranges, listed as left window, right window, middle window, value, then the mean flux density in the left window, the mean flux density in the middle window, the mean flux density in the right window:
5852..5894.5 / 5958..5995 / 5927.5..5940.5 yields -1.0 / 12.1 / 13.7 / 13.2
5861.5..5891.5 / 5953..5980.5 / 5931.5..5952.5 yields -1.3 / 11.9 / 13.5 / 13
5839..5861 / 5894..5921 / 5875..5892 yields 1.8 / 12.6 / 11.6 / 13.3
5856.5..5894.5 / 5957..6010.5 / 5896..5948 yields -4.5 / 12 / 13.6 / 13.2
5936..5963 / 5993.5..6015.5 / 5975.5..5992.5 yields -0.8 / 13.6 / 13.8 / 12.9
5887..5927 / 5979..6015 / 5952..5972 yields 0.0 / 13.1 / 13.3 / 13.4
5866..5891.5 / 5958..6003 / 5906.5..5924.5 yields -1.8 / 11.7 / 13.5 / 13.2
